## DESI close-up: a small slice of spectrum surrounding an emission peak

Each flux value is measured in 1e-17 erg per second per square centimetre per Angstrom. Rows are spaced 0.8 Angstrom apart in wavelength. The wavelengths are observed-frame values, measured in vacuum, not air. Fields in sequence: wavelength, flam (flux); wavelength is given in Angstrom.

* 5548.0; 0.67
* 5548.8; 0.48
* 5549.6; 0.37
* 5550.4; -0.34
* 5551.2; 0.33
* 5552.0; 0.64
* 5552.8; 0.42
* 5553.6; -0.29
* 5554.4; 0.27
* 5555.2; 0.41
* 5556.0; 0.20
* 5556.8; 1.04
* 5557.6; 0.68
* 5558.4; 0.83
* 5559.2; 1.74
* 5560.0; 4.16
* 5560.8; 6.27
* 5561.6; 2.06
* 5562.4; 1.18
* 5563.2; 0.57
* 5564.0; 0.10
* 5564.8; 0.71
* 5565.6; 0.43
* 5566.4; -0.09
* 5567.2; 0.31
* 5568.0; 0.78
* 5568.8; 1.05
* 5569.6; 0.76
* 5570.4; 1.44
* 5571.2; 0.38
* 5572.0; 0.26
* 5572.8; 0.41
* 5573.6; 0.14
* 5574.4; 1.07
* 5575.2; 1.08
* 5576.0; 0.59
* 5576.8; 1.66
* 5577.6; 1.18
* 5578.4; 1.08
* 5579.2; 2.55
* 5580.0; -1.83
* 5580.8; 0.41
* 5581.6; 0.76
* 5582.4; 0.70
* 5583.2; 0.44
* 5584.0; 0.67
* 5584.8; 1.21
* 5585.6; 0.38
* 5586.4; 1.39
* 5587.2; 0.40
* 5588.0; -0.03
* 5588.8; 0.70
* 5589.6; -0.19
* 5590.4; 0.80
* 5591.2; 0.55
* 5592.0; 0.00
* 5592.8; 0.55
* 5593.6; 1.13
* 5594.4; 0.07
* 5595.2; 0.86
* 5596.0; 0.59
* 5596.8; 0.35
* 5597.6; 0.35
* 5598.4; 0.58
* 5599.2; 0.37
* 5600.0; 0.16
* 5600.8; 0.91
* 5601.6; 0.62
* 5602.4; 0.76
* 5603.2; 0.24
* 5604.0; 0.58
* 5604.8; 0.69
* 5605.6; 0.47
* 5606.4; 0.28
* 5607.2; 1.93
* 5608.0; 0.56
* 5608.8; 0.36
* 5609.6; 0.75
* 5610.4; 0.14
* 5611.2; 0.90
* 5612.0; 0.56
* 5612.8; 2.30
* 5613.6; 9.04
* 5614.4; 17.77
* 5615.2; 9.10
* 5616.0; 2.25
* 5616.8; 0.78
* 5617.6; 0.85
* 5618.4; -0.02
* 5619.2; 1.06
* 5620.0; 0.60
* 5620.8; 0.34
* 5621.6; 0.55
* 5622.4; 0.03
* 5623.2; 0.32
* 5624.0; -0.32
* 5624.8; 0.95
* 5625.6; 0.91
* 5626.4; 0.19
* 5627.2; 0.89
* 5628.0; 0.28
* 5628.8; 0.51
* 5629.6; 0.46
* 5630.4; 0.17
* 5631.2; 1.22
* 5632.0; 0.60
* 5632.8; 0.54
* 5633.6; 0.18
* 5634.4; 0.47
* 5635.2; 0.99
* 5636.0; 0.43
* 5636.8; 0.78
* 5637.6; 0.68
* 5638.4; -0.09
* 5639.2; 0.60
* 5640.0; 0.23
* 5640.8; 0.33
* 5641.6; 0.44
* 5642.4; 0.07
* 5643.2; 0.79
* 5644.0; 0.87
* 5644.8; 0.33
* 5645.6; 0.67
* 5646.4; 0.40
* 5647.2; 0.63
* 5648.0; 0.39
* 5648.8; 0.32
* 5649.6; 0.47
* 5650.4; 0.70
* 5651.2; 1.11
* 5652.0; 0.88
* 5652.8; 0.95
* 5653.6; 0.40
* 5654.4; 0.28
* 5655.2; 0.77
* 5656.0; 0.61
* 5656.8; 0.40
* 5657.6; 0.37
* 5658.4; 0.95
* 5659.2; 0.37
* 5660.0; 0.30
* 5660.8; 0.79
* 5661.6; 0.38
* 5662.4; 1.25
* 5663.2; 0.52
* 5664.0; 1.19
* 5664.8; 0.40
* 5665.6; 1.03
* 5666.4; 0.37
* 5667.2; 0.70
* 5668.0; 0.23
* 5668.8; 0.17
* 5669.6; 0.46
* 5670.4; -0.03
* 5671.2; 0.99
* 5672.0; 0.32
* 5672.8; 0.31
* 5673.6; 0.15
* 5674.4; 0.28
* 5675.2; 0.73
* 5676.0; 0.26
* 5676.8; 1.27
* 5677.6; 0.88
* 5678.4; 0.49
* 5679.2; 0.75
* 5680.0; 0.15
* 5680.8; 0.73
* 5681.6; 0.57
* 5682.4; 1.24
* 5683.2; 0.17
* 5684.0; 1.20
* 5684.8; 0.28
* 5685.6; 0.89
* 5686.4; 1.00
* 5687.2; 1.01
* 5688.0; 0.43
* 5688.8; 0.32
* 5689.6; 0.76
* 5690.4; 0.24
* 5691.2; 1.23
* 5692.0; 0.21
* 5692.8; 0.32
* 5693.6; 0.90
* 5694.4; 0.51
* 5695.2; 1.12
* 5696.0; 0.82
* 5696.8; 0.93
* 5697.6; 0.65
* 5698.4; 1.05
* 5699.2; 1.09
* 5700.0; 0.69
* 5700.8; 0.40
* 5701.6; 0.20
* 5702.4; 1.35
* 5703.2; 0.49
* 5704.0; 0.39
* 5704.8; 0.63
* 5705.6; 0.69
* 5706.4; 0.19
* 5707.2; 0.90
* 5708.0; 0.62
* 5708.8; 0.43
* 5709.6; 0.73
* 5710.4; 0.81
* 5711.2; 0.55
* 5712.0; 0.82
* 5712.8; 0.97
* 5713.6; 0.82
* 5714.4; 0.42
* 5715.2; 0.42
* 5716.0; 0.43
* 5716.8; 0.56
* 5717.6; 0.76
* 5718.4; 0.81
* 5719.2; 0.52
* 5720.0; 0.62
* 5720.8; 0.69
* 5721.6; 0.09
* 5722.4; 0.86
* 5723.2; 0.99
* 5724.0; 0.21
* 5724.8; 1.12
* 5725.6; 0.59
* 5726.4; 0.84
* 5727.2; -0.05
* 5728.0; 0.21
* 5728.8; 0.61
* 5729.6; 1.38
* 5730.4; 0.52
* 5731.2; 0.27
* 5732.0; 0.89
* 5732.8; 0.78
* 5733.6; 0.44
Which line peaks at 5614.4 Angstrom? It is [O III] 5007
